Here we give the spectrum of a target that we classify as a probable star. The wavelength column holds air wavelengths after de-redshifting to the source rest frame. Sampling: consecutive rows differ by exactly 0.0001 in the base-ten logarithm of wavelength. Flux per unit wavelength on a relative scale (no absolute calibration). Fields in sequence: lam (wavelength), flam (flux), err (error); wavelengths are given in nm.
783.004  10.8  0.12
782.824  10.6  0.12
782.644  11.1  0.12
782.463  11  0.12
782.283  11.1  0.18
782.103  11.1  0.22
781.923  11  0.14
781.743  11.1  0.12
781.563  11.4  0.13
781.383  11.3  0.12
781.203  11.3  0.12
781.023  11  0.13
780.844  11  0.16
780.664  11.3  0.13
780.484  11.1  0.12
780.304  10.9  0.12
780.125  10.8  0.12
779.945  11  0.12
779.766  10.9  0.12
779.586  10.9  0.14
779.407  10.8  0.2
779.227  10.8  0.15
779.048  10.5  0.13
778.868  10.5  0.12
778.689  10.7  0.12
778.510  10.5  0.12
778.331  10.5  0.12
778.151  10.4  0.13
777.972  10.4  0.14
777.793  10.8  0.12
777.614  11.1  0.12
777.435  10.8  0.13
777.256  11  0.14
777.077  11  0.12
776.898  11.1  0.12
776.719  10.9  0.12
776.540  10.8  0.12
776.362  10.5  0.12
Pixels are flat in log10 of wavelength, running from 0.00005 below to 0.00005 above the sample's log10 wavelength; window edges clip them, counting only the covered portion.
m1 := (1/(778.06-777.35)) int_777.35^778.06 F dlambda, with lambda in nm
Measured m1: 10.8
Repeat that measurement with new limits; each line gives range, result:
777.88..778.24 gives 10.4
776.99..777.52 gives 10.9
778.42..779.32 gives 10.6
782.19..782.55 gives 11.1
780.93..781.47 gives 11.2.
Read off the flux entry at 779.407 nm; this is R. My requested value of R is 10.8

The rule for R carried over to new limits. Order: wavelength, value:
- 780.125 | 10.8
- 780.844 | 11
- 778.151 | 10.4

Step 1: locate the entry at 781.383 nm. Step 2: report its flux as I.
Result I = 11.3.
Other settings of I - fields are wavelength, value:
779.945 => 11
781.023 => 11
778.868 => 10.5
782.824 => 10.6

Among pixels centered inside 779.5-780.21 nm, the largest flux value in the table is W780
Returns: 11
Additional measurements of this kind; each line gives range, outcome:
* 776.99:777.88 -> 11.1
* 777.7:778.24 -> 10.8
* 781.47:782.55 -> 11.4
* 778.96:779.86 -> 10.9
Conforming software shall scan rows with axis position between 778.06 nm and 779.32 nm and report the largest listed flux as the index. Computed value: 10.8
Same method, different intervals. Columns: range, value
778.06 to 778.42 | 10.5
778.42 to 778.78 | 10.7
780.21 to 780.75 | 11.3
